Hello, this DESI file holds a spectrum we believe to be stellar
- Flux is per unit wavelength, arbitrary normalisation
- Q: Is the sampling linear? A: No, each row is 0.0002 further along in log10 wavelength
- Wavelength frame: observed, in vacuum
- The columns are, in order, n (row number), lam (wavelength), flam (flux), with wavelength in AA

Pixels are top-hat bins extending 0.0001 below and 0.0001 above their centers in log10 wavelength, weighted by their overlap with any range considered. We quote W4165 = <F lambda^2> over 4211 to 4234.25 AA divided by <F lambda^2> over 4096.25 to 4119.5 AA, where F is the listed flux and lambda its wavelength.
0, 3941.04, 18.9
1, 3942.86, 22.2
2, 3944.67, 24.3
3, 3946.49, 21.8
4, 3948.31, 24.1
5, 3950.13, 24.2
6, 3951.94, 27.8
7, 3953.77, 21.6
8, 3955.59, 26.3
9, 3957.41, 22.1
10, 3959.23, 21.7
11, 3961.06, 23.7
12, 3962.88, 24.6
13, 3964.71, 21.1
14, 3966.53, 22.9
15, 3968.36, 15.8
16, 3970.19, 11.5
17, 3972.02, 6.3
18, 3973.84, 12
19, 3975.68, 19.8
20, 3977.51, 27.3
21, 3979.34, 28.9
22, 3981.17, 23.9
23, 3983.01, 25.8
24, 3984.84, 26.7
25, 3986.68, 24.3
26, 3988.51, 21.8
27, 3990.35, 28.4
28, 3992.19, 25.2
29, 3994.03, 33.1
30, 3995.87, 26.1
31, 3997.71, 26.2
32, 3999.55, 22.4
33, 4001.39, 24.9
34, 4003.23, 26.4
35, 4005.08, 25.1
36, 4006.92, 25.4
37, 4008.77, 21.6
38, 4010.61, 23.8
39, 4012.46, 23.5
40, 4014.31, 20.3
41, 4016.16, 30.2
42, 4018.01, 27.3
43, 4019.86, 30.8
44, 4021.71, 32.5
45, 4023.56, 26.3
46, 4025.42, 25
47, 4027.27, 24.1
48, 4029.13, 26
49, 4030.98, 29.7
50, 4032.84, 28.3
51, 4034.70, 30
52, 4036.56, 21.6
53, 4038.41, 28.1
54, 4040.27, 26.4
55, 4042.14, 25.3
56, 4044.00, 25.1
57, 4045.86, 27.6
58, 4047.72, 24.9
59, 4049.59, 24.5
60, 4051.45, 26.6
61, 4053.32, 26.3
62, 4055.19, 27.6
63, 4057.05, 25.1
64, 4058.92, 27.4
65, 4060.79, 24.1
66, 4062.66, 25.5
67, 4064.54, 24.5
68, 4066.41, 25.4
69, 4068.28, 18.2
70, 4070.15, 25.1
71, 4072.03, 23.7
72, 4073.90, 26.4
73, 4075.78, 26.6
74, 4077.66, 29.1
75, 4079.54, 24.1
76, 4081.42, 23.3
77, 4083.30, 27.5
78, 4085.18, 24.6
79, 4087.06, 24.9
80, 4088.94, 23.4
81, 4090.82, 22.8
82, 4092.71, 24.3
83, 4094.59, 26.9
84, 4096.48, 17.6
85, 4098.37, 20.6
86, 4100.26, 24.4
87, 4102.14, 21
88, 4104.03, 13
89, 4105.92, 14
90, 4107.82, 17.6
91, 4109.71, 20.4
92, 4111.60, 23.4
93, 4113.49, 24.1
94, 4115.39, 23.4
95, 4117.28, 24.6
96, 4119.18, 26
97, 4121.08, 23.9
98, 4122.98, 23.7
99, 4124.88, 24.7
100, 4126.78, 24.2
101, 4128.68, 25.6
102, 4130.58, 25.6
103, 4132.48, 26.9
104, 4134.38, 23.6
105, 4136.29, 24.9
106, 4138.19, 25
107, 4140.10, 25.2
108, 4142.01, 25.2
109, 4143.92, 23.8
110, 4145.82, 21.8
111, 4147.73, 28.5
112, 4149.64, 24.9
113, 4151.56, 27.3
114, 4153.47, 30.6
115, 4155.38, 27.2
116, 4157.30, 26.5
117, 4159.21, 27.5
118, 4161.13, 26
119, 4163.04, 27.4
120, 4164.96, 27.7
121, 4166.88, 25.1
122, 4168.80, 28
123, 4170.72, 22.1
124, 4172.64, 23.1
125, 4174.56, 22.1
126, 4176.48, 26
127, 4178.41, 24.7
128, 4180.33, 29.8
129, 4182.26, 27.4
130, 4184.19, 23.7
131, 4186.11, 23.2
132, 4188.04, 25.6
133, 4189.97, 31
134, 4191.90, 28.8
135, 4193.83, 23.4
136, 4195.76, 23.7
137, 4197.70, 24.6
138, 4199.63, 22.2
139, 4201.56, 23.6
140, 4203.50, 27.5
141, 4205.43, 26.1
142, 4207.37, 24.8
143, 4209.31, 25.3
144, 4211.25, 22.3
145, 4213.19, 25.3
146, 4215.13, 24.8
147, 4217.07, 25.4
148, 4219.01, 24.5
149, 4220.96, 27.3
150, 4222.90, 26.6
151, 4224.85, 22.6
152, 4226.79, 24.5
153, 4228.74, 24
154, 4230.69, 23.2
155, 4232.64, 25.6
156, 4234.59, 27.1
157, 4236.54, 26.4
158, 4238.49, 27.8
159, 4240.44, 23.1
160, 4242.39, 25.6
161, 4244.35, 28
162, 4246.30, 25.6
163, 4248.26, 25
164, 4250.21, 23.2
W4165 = 1.26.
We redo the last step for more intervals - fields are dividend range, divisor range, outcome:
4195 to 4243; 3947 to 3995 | 1.24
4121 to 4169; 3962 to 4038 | 1.14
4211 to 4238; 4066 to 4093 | 1.09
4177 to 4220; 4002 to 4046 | 1.05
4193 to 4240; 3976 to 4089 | 1.06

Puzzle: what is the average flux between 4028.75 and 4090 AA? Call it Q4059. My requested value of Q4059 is 25.7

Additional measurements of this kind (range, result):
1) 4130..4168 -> 26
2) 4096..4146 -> 22.8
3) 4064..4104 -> 23.8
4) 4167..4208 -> 25.3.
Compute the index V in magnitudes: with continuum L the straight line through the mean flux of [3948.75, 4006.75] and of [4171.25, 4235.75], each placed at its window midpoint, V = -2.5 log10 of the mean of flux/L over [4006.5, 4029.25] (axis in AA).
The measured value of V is -0.104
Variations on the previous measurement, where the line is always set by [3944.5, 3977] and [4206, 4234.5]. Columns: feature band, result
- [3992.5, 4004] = -0.239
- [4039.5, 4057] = -0.179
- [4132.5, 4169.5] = -0.106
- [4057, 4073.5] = -0.095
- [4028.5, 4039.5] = -0.245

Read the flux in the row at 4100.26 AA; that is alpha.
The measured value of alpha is 24.4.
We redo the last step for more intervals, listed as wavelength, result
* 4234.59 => 27.1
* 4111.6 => 23.4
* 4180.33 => 29.8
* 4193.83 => 23.4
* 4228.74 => 24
